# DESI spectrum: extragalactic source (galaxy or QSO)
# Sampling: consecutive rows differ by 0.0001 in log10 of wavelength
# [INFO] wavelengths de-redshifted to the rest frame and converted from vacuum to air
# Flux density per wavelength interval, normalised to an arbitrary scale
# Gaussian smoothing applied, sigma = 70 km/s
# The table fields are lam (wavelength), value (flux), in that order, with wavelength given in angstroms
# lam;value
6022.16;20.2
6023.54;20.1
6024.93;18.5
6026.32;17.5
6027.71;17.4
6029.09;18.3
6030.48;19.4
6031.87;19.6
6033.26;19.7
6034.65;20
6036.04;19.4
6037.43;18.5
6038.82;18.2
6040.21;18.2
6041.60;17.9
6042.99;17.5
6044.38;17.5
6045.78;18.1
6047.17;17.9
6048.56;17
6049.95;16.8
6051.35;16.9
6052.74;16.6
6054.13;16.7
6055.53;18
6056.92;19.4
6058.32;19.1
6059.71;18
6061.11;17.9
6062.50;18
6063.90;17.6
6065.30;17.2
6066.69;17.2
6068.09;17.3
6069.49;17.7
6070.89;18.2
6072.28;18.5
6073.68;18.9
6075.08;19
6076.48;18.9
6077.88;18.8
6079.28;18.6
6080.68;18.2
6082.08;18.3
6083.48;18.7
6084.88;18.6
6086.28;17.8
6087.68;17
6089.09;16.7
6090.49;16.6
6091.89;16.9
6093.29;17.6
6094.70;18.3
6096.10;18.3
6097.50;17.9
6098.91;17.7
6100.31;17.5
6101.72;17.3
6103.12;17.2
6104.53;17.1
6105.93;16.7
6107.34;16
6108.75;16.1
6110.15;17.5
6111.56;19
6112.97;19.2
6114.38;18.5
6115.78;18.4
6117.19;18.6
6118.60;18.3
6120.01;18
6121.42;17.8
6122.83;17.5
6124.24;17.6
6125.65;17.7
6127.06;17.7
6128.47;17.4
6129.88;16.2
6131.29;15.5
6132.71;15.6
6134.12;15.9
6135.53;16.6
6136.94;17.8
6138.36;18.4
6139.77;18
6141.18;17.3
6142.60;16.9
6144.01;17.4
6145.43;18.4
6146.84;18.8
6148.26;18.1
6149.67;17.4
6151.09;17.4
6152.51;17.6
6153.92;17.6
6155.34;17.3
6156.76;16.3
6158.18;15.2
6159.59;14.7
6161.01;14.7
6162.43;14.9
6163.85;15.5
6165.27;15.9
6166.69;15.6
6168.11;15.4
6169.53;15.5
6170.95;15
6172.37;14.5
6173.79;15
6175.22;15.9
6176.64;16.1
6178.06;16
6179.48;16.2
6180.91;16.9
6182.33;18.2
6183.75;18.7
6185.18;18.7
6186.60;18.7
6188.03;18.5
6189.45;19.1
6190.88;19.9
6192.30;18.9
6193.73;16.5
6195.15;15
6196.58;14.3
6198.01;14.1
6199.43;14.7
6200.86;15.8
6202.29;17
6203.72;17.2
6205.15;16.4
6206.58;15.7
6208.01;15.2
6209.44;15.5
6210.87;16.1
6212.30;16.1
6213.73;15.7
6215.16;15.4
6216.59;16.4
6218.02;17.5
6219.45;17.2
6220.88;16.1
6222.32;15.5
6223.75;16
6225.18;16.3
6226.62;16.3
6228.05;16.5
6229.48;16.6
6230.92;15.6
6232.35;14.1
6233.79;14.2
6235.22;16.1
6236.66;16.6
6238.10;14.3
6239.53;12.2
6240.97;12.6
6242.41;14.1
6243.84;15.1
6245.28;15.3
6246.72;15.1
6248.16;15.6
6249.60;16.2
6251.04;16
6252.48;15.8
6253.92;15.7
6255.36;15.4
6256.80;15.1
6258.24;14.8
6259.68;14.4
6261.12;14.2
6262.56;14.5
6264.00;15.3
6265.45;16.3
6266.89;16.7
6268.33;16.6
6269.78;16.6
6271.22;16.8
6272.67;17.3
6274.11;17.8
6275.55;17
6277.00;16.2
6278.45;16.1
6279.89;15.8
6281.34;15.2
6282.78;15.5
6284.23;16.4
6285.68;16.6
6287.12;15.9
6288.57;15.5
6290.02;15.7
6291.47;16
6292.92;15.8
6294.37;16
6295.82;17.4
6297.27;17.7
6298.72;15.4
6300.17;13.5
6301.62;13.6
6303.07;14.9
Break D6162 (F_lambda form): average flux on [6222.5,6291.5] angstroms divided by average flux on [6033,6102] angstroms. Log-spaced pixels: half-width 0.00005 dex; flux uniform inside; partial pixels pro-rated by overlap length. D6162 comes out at 0.9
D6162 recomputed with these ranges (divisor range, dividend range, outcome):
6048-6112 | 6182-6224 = 0.94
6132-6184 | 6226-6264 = 0.91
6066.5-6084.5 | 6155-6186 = 0.87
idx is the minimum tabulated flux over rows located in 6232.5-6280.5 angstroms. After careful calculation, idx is 12.2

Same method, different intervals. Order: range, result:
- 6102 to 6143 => 15.5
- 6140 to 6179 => 14.5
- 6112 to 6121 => 18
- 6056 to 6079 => 17.2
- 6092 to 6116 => 16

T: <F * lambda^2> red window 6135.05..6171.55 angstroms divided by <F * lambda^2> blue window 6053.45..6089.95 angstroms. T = 0.9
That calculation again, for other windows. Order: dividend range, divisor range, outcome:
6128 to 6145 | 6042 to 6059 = 0.99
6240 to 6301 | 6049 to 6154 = 0.94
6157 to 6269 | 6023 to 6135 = 0.93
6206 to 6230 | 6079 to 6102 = 0.95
